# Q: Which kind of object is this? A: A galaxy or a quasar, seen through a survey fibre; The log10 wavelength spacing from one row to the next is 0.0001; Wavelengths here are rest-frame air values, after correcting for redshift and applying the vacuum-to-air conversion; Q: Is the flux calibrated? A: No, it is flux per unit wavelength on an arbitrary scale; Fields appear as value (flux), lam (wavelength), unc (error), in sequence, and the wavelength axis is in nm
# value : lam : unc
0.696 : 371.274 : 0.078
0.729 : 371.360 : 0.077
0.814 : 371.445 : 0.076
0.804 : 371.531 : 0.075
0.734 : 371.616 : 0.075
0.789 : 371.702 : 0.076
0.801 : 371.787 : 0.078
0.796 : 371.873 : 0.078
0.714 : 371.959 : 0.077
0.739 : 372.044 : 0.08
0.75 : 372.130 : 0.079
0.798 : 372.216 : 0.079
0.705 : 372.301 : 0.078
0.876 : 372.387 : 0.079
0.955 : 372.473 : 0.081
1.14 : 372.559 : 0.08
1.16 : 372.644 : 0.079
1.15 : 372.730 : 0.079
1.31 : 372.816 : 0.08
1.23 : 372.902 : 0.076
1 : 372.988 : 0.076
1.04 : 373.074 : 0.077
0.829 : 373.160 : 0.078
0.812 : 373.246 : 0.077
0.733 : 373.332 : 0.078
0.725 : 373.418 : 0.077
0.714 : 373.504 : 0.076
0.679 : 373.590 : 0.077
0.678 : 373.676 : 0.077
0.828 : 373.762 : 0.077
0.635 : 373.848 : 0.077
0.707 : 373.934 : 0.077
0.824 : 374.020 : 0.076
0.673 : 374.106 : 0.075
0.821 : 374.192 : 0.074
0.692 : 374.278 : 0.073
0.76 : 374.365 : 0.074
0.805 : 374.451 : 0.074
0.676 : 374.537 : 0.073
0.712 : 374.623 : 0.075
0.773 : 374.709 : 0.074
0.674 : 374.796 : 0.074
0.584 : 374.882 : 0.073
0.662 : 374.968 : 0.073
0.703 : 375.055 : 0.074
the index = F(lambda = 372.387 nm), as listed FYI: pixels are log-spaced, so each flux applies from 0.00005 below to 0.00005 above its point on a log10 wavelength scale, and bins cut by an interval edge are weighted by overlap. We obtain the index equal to 0.876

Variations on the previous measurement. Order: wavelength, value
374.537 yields 0.676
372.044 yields 0.739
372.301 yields 0.705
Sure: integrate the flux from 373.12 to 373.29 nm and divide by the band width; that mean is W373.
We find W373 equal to 0.819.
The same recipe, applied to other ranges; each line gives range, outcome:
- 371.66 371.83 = 0.797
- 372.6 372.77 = 1.16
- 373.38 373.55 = 0.719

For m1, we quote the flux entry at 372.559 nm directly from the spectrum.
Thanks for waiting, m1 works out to 1.14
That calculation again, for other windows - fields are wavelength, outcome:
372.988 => 1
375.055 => 0.703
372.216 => 0.798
